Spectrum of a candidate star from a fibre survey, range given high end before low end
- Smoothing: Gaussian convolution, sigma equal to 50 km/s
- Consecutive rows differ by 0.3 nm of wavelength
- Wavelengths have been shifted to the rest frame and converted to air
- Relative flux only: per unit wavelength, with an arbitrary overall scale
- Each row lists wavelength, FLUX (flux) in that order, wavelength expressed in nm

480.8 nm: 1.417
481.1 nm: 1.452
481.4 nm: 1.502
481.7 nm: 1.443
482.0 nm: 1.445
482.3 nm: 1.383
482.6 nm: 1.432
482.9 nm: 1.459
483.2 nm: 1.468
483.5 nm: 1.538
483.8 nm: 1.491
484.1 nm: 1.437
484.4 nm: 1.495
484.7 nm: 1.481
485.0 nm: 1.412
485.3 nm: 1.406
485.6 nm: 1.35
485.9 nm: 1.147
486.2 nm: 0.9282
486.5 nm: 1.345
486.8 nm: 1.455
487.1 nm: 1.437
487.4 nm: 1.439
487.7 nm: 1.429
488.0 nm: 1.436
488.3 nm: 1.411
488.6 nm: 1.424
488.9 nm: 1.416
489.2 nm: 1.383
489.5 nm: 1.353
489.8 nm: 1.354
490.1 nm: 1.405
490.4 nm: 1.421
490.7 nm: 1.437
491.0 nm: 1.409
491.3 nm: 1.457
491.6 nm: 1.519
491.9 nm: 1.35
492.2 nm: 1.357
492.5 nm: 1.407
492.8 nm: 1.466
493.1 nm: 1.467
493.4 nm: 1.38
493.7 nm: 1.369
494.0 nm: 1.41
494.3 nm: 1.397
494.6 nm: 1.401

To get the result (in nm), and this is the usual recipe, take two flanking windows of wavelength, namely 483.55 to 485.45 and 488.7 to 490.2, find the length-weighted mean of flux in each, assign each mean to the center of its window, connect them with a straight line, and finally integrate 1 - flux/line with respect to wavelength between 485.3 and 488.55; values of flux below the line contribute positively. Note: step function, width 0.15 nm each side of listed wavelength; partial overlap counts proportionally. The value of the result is 0.18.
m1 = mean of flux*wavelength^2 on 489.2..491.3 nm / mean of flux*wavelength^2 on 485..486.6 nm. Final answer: 1.1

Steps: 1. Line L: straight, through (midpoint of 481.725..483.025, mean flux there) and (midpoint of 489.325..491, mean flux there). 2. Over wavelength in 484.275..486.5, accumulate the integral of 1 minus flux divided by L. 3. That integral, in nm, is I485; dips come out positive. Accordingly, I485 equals 0.157 nm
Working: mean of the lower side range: 1.43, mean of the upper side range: 1.4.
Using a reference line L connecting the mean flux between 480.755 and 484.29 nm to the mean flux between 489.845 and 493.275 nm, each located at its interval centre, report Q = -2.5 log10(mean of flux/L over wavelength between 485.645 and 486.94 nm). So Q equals 0.18 mag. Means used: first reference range 1.46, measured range 1.23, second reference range 1.42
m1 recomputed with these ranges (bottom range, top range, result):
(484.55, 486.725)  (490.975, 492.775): 1.12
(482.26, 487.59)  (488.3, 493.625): 1.04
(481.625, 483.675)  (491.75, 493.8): 1.00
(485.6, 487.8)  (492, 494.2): 1.10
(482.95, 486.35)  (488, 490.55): 1.03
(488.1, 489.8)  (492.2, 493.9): 1.03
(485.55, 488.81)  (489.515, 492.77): 1.06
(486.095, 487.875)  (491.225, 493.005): 1.08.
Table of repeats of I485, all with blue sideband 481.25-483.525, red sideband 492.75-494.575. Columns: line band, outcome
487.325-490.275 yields 0.05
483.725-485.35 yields -0.01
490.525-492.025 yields -0.02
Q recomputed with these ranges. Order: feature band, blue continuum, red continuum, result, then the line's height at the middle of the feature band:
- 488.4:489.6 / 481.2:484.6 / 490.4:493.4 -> 0.03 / 1.44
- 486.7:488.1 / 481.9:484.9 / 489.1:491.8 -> 0.00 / 1.44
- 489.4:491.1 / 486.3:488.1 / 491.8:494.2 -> 0.01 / 1.41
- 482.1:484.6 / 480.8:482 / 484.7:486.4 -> -0.07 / 1.37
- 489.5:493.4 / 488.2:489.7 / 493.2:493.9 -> -0.02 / 1.39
